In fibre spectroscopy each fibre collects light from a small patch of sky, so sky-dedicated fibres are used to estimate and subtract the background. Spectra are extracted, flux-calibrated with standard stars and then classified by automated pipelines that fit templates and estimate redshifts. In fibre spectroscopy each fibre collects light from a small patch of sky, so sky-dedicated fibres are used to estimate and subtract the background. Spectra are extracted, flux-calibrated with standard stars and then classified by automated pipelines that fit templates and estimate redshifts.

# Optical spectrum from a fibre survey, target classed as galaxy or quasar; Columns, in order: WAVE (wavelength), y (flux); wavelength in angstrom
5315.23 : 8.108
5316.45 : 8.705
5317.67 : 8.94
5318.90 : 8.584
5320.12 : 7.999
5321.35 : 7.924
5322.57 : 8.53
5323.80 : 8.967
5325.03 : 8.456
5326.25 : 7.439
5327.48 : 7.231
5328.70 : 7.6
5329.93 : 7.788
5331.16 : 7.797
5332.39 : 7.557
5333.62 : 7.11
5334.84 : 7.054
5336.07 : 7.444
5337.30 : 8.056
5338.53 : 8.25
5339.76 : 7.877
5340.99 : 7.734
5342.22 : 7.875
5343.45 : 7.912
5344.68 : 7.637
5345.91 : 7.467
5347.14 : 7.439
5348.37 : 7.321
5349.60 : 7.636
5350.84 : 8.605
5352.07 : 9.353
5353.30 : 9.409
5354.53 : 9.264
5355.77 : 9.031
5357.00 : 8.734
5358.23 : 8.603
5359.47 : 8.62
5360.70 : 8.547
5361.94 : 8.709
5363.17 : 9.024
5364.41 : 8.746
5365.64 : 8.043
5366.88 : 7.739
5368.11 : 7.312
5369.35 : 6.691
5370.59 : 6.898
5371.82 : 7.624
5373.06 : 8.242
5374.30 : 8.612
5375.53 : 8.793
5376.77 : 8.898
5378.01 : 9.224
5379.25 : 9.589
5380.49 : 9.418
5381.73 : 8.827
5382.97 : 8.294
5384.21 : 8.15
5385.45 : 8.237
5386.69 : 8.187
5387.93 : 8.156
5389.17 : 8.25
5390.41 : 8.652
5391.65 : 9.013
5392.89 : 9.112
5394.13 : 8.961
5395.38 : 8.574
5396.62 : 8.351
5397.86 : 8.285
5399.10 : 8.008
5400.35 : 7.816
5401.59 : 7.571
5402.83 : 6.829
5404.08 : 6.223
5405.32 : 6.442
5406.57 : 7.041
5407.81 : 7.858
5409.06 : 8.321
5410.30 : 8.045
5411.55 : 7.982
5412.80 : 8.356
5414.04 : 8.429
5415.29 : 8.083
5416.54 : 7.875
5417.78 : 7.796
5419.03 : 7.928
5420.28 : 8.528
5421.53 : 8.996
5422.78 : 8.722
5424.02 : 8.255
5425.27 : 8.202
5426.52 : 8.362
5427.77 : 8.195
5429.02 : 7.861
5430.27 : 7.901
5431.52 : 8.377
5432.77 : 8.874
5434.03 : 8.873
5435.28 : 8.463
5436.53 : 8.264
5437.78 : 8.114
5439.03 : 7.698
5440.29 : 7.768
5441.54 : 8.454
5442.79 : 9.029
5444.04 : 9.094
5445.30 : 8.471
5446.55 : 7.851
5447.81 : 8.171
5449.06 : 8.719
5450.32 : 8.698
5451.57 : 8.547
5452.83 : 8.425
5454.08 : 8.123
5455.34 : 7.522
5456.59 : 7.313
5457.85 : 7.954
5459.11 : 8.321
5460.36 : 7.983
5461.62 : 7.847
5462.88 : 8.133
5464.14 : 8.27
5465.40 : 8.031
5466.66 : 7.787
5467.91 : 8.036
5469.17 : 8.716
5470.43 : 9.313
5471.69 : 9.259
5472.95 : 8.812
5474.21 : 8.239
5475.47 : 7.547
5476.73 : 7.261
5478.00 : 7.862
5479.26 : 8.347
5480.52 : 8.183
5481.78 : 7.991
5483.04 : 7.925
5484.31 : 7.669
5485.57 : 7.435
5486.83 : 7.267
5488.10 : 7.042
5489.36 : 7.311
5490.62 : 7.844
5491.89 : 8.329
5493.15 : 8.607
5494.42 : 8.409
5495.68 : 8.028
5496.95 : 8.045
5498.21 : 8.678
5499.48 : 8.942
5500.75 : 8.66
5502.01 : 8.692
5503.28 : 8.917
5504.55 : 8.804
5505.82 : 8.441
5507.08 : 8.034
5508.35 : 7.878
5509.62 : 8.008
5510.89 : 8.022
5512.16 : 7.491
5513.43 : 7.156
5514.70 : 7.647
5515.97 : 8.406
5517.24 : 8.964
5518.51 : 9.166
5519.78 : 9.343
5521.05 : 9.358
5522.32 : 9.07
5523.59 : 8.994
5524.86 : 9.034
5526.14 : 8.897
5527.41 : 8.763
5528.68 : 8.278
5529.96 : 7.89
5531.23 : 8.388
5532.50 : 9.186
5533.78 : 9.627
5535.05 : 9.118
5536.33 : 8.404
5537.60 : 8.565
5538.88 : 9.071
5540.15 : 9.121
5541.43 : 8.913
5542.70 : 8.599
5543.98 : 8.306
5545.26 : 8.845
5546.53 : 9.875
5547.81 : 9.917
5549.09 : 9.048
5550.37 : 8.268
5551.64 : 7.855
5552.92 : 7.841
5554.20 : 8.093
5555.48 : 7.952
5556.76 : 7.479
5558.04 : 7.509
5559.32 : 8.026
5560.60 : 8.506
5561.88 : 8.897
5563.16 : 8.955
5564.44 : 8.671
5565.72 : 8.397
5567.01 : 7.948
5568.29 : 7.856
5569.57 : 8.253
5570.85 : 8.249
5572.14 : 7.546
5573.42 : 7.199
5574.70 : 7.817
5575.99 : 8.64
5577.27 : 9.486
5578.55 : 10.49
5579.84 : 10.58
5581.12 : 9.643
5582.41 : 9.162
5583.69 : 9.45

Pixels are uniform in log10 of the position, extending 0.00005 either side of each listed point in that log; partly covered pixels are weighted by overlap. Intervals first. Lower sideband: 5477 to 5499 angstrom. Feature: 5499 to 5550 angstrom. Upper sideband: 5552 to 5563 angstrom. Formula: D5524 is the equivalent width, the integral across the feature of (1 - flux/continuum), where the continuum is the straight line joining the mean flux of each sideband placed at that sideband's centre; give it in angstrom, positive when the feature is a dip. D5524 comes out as -4.4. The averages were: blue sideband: 7.93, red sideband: 8.07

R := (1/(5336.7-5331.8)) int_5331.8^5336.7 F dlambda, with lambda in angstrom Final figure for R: 7.3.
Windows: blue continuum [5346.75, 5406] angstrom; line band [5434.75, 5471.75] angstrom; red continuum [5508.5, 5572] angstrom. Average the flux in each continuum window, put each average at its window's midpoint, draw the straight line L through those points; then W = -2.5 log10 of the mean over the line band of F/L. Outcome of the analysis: 0.02 mag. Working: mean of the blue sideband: 8.29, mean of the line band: 8.26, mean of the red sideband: 8.52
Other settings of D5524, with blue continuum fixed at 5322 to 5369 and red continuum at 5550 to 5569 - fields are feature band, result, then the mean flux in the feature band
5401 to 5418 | 1.0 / 7.63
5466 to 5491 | 0.4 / 8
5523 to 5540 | -1.4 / 8.79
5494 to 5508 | -0.6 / 8.5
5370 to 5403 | -1.3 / 8.42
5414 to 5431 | -0.2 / 8.22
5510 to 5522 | -0.4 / 8.41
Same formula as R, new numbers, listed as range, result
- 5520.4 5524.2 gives 9.15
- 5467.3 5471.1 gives 8.69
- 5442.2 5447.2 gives 8.6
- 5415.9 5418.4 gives 7.85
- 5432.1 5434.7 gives 8.83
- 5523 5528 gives 8.92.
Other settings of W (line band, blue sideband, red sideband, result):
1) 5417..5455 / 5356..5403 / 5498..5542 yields 0.016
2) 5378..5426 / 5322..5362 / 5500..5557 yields 0.005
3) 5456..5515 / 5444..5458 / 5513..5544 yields 0.046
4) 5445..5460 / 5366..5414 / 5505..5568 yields 0.017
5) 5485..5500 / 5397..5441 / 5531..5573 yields 0.040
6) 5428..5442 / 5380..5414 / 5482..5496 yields -0.033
